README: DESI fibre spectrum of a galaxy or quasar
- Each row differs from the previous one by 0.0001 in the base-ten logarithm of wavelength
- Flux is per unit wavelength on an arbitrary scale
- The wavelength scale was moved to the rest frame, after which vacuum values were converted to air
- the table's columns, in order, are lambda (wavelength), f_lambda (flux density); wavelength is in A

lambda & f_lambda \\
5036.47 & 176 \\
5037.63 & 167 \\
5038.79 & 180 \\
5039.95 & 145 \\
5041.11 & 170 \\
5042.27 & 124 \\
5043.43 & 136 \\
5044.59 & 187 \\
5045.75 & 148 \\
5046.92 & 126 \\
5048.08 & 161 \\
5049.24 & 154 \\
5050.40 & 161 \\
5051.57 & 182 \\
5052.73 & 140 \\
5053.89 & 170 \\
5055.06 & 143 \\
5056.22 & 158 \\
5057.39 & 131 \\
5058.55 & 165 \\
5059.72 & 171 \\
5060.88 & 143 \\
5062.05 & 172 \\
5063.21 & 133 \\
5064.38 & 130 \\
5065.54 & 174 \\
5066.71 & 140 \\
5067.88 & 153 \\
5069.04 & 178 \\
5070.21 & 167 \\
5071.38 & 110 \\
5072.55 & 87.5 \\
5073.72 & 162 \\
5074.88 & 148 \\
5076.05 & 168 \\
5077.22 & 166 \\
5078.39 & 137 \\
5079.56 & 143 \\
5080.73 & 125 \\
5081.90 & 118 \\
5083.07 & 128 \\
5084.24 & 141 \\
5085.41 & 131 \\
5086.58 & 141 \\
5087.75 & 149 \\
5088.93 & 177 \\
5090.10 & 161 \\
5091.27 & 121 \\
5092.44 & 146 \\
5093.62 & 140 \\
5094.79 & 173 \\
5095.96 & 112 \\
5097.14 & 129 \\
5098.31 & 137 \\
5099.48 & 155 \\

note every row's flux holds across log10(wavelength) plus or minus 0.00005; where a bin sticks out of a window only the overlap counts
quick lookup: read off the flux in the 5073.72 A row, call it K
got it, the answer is 162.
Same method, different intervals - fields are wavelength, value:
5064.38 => 130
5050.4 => 161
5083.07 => 128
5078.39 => 137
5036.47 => 176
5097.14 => 129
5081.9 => 118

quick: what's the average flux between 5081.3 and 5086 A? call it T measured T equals 130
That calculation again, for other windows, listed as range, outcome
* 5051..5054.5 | 164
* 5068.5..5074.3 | 140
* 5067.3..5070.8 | 166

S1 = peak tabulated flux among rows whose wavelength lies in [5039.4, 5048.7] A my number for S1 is 187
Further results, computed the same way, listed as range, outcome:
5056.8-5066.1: 174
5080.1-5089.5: 177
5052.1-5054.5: 170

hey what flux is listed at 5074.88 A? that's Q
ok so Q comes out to 148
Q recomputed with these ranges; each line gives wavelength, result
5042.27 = 124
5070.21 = 167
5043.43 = 136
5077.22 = 166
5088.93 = 177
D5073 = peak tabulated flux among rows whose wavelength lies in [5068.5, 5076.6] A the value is 178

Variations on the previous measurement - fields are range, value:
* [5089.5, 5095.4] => 173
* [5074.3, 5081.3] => 168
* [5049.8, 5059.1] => 182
